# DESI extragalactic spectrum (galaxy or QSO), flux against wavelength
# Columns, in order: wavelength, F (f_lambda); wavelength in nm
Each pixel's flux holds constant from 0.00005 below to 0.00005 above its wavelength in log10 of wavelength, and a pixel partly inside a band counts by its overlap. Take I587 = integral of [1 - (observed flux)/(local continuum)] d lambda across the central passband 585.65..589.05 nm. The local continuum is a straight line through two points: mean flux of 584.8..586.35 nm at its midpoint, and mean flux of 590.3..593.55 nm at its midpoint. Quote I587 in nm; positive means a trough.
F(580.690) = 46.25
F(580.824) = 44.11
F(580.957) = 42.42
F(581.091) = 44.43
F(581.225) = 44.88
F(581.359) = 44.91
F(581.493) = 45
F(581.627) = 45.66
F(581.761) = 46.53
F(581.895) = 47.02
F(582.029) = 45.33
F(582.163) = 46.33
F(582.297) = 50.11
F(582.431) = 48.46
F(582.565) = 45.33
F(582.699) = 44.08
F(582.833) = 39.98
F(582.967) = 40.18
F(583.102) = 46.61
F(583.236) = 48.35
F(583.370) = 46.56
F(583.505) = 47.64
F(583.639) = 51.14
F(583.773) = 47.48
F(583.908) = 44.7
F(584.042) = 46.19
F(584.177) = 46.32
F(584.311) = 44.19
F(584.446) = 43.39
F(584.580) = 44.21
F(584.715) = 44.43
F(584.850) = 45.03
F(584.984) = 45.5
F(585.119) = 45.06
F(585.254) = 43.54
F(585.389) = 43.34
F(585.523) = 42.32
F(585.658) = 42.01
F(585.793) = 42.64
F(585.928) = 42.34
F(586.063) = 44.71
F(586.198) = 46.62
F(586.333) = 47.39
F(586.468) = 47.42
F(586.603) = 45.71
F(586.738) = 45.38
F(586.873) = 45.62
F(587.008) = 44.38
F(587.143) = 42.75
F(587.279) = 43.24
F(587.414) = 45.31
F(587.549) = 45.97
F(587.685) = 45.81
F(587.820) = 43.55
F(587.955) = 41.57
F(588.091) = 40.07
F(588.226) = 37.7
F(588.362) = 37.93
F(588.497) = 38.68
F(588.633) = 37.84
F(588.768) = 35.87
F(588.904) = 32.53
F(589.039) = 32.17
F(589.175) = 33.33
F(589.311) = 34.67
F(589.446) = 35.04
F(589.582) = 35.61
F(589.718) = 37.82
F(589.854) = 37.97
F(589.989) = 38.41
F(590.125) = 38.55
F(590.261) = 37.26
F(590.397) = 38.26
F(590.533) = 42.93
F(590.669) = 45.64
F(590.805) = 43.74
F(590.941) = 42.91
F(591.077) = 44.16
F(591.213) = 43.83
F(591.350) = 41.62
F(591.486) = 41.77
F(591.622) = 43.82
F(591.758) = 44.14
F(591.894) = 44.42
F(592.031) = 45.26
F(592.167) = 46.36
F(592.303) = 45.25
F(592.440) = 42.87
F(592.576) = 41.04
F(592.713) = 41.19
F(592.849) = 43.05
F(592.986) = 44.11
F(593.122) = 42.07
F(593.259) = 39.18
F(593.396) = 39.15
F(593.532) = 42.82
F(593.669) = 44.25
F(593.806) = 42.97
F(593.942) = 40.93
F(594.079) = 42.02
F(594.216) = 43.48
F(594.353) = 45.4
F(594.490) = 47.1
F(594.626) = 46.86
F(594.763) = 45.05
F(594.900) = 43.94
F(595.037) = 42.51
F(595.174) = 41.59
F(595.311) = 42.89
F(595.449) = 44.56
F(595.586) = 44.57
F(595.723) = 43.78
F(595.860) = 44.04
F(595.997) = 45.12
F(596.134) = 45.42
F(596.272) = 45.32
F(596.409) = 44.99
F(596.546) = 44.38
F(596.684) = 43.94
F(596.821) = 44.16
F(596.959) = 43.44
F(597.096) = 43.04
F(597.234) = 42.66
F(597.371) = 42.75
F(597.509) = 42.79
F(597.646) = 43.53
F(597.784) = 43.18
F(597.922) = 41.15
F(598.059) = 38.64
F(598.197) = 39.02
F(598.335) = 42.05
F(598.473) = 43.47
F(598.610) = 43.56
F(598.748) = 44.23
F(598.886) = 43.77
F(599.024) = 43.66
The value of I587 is 0.11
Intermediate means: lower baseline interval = 44.1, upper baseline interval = 42.8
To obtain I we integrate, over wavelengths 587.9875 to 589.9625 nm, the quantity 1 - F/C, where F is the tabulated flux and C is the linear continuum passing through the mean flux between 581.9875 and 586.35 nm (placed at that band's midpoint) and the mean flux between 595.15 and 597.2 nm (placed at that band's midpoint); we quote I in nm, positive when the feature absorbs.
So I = 0.37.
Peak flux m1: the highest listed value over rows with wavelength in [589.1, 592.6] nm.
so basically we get 46.36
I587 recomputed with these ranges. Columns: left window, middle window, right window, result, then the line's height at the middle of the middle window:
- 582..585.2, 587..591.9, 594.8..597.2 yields 0.51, 44.9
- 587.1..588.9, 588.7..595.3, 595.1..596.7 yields 0.19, 42.6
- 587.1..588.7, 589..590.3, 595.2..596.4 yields 0.19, 42.3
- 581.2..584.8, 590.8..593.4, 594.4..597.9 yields 0.09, 44.6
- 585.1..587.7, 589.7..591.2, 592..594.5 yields 0.09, 43.6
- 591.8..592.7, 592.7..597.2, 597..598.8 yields -0.04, 43.2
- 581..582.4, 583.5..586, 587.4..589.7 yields -0.13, 42.6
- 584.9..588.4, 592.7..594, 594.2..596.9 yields 0.07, 44.3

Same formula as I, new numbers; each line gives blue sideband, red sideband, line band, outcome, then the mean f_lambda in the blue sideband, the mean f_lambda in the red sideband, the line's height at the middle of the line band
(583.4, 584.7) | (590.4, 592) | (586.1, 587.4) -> -0.01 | 46.1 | 43.4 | 45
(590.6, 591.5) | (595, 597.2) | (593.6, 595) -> -0.01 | 43.5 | 44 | 43.8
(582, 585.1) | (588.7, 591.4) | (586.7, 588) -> -0.09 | 45.7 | 38.6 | 41.6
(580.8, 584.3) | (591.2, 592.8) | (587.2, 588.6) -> 0.08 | 45.8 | 43.4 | 44.4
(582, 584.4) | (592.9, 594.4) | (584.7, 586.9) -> 0.02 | 46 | 42.3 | 45.1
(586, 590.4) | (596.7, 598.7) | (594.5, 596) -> -0.08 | 40.5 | 42.5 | 41.9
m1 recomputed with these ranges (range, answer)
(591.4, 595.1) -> 47.1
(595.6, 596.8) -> 45.42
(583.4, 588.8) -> 51.14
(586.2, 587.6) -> 47.42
